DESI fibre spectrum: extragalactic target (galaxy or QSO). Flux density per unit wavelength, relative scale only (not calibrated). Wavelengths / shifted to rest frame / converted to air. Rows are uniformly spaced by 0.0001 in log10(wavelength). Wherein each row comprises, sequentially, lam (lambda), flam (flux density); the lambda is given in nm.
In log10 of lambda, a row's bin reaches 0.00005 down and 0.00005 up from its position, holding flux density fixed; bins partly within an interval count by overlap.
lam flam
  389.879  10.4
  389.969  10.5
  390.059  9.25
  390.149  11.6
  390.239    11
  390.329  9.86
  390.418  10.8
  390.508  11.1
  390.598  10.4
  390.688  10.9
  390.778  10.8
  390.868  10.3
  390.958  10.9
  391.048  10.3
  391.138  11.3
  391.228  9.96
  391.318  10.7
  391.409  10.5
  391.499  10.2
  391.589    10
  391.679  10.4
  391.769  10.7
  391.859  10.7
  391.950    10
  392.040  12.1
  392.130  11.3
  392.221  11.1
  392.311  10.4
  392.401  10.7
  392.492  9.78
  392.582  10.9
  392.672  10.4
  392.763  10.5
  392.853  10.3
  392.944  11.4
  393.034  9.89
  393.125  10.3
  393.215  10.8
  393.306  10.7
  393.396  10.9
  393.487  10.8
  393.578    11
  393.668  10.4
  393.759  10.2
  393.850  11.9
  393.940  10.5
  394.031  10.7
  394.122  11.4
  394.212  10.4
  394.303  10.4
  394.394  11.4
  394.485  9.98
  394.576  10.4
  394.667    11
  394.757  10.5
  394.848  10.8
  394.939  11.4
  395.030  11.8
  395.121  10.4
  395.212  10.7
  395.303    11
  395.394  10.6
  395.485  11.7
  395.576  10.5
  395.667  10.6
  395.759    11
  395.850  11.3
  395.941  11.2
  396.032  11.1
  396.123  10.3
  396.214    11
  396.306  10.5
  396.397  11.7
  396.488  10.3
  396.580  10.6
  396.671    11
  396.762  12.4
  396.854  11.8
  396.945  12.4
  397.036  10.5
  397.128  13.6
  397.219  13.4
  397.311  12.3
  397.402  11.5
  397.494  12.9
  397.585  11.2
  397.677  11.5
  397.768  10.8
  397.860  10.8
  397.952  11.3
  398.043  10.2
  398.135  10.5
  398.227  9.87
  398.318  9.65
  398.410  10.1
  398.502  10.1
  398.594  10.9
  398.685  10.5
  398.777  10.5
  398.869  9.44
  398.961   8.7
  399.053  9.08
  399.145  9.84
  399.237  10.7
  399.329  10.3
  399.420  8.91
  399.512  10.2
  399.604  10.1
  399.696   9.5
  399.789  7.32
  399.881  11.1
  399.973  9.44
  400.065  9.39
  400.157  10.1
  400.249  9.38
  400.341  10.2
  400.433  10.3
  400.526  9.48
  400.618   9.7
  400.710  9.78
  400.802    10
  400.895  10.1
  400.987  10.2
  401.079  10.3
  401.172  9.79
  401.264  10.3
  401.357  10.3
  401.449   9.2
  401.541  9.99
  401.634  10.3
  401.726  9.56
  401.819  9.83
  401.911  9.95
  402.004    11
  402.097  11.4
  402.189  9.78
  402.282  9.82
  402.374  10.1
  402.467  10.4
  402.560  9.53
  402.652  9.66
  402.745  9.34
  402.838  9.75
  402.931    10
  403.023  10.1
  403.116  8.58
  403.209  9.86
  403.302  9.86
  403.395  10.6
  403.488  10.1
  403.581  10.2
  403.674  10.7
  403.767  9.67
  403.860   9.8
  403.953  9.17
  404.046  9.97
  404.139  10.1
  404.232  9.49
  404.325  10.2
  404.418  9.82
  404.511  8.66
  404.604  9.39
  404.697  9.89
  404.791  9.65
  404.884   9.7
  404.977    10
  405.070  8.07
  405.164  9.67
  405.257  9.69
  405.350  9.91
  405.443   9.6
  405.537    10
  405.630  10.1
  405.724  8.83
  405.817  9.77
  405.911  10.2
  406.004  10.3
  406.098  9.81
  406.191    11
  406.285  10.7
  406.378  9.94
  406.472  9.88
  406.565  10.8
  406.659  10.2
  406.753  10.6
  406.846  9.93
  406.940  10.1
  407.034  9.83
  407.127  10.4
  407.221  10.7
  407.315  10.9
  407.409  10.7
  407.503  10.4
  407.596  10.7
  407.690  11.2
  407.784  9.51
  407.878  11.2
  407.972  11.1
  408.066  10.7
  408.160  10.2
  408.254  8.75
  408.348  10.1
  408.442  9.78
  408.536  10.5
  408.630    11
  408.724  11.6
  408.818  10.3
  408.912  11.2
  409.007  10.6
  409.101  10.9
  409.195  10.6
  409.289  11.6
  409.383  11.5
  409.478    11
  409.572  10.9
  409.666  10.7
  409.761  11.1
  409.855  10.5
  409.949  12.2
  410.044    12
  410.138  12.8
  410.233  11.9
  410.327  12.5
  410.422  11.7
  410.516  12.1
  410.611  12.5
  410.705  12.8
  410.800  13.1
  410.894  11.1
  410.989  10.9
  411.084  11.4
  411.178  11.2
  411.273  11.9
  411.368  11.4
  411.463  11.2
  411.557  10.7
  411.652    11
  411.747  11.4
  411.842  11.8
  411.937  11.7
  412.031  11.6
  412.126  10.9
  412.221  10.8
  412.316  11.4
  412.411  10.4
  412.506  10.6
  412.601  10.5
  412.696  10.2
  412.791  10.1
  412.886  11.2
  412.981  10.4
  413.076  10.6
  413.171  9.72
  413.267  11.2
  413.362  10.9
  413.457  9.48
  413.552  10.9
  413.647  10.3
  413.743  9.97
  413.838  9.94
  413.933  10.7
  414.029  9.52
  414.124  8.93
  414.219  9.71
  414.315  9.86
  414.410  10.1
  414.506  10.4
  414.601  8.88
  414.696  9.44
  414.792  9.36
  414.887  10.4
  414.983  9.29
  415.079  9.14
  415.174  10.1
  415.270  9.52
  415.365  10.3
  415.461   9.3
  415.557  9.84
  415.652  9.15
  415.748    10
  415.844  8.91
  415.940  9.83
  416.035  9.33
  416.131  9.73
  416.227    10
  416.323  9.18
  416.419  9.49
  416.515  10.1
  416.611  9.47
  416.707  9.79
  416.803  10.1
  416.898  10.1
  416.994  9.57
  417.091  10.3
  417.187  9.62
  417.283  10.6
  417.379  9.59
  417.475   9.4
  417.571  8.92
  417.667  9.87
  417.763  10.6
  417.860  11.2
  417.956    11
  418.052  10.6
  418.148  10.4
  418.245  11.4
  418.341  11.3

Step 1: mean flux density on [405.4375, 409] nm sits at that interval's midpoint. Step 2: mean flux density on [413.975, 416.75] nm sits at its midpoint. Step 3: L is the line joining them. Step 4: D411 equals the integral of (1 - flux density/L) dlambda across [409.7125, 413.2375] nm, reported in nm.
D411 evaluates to -0.48 nm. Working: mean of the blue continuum 10.3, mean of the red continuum 9.62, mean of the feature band 11.3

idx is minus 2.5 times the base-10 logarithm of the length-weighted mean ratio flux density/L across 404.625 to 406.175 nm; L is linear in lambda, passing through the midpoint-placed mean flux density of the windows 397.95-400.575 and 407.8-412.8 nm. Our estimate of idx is 0.09 mag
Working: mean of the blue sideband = 9.88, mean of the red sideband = 11.2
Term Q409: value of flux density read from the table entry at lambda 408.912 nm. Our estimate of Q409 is 11.2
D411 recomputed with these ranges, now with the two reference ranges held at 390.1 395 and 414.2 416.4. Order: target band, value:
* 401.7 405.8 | 0.15 nm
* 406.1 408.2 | -0.10 nm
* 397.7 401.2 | 0.13 nm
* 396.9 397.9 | -0.14 nm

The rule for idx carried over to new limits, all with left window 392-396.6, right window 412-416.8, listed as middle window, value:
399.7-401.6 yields 0.079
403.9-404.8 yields 0.084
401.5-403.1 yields 0.051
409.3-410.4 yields -0.137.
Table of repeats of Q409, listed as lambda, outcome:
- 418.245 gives 11.4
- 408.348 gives 10.1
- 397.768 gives 10.8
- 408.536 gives 10.5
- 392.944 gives 11.4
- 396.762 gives 12.4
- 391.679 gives 10.4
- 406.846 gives 9.93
